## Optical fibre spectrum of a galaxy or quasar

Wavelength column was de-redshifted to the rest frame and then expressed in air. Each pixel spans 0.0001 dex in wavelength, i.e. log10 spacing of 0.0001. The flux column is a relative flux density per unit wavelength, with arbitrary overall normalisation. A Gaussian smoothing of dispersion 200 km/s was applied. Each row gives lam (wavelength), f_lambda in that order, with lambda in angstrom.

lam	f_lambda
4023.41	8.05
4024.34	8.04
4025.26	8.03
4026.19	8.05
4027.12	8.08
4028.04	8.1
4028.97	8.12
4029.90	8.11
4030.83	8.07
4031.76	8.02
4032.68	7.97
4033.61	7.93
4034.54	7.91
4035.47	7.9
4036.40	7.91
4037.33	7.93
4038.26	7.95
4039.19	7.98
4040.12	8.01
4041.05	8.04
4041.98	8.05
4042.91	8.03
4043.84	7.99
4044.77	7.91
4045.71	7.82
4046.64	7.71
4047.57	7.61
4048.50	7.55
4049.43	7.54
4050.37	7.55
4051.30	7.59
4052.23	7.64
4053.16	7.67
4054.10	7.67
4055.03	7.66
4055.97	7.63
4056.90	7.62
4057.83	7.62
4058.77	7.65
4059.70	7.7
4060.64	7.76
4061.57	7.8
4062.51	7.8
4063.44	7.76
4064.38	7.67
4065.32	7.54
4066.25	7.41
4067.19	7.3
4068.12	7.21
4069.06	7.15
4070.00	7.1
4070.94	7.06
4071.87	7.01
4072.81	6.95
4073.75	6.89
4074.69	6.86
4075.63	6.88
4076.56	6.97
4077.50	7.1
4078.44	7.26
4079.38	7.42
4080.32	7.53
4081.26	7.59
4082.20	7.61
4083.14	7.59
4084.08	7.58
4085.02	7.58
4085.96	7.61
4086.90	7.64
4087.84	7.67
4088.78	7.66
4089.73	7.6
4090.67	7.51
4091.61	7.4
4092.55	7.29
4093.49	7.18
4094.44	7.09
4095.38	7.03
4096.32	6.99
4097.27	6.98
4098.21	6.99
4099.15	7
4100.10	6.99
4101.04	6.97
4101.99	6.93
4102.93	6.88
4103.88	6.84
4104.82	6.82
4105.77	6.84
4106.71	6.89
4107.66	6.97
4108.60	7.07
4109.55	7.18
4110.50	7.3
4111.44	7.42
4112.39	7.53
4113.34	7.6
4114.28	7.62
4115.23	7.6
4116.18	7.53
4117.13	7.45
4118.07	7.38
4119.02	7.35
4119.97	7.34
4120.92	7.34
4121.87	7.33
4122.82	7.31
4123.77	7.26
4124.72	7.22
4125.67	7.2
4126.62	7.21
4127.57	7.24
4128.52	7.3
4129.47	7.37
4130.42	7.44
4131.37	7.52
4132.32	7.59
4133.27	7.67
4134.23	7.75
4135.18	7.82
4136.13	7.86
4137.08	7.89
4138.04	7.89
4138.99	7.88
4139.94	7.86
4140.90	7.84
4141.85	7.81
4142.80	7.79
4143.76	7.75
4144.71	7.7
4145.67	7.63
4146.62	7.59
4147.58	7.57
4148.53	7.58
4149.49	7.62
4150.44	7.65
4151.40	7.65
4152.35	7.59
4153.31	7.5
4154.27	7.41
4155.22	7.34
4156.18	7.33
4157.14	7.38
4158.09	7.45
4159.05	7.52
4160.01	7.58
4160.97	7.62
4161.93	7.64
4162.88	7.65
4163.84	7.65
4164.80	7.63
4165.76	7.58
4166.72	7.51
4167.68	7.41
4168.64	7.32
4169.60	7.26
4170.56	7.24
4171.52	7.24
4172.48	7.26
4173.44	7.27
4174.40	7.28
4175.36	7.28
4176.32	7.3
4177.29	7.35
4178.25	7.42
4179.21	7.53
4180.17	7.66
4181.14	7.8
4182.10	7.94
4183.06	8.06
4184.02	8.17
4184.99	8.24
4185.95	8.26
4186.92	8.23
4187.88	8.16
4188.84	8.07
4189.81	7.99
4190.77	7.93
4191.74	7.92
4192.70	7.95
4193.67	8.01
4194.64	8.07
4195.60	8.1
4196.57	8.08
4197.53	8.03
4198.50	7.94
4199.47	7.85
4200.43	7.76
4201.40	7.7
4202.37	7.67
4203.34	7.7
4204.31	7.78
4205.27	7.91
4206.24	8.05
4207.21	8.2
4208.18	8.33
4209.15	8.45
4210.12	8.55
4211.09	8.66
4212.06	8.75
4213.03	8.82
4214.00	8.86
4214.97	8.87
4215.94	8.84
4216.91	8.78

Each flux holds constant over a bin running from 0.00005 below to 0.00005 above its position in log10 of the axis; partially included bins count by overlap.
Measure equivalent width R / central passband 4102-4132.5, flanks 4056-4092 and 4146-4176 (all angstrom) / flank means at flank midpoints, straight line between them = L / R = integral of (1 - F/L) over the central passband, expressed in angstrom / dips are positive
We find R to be 0.73 angstrom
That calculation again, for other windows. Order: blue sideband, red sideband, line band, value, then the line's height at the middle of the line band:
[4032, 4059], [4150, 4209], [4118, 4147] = 0.71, 7.74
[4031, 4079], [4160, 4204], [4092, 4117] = 1.65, 7.65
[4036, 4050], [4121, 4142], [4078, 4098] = 0.75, 7.7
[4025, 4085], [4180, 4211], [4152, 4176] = 1.53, 7.94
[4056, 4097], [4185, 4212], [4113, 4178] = 2.18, 7.77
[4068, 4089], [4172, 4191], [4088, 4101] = 0.28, 7.37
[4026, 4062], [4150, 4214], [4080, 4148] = 3.56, 7.82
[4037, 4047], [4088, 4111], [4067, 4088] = 0.41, 7.43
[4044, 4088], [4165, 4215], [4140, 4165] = 0.54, 7.77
